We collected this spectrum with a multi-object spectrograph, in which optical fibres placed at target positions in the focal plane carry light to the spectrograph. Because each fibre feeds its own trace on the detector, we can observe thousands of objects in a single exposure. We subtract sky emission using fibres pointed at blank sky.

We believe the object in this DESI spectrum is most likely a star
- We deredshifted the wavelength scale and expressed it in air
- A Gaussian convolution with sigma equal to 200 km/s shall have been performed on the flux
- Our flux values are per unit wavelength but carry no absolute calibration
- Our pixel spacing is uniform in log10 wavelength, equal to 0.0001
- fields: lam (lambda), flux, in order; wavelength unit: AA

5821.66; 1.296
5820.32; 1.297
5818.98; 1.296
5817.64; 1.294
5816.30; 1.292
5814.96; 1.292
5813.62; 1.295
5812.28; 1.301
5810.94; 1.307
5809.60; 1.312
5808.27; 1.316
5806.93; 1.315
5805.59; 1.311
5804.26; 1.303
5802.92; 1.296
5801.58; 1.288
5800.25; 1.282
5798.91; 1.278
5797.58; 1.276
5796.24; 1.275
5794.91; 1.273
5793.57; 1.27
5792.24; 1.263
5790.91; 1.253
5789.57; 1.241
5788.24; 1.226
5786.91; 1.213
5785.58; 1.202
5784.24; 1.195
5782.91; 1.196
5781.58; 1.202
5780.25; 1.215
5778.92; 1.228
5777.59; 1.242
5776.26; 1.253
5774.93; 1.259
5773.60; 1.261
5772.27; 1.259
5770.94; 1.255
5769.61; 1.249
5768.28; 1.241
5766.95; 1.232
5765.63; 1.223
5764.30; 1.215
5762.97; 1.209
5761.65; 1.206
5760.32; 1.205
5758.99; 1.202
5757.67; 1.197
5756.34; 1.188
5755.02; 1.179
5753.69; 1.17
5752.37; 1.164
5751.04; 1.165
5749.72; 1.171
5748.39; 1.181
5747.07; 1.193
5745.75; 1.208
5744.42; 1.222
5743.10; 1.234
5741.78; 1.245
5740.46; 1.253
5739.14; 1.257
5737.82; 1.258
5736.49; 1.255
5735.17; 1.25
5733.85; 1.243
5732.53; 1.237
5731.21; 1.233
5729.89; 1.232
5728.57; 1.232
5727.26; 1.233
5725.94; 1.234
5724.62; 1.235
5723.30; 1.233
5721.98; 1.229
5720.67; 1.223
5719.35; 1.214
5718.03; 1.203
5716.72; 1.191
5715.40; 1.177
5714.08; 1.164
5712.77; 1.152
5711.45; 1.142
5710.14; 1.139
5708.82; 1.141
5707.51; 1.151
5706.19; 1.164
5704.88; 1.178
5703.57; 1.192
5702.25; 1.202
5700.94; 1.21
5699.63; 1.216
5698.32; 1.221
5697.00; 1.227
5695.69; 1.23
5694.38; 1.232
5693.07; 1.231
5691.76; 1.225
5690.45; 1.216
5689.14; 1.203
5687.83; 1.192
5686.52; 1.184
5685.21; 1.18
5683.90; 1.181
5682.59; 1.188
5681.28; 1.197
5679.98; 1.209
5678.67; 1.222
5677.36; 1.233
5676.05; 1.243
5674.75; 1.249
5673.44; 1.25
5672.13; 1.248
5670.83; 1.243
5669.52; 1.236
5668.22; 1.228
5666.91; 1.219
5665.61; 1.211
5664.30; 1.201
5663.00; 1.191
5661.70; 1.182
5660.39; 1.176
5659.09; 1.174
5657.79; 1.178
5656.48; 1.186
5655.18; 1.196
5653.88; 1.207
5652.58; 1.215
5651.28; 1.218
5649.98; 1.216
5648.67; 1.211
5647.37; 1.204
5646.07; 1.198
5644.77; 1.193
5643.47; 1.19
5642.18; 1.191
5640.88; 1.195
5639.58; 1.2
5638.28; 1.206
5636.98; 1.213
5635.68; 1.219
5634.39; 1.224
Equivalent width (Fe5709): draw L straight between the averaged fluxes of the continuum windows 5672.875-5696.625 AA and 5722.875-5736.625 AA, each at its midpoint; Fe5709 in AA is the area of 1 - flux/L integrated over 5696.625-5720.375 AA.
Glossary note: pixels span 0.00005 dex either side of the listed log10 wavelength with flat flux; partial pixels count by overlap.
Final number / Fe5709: 0.86 AA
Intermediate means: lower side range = 1.21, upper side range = 1.24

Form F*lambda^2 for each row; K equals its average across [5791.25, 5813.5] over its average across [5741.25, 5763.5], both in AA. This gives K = 1.10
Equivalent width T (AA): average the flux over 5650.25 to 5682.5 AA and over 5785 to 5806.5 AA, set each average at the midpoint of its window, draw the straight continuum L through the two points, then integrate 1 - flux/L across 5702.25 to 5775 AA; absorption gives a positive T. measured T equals 1.9 AA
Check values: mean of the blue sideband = 1.21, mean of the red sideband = 1.27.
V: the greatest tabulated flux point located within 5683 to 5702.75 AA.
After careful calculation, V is 1.232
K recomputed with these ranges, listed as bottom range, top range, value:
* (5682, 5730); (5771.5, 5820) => 1.09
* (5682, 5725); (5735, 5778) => 1.04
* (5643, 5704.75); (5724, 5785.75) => 1.04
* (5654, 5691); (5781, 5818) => 1.10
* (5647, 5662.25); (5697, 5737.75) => 1.03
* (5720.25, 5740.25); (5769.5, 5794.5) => 1.02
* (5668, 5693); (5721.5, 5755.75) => 1.02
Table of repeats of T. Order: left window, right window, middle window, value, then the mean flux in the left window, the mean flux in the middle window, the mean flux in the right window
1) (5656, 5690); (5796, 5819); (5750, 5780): 1.2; 1.21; 1.22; 1.3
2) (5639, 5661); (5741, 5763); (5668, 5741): -1.0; 1.2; 1.21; 1.2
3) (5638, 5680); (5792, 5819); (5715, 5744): 0.4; 1.21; 1.23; 1.29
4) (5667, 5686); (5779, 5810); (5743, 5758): 0.7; 1.22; 1.19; 1.26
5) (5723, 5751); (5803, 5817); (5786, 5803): 0.3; 1.23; 1.26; 1.3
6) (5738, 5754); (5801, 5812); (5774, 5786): 0.4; 1.21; 1.22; 1.31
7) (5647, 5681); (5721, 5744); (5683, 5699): 0.2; 1.21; 1.21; 1.24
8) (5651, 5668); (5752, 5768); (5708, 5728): 0.1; 1.2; 1.19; 1.2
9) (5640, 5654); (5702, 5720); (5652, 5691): -0.6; 1.2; 1.21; 1.17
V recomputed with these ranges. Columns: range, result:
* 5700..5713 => 1.21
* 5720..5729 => 1.235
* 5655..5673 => 1.248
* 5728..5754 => 1.258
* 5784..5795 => 1.273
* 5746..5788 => 1.261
